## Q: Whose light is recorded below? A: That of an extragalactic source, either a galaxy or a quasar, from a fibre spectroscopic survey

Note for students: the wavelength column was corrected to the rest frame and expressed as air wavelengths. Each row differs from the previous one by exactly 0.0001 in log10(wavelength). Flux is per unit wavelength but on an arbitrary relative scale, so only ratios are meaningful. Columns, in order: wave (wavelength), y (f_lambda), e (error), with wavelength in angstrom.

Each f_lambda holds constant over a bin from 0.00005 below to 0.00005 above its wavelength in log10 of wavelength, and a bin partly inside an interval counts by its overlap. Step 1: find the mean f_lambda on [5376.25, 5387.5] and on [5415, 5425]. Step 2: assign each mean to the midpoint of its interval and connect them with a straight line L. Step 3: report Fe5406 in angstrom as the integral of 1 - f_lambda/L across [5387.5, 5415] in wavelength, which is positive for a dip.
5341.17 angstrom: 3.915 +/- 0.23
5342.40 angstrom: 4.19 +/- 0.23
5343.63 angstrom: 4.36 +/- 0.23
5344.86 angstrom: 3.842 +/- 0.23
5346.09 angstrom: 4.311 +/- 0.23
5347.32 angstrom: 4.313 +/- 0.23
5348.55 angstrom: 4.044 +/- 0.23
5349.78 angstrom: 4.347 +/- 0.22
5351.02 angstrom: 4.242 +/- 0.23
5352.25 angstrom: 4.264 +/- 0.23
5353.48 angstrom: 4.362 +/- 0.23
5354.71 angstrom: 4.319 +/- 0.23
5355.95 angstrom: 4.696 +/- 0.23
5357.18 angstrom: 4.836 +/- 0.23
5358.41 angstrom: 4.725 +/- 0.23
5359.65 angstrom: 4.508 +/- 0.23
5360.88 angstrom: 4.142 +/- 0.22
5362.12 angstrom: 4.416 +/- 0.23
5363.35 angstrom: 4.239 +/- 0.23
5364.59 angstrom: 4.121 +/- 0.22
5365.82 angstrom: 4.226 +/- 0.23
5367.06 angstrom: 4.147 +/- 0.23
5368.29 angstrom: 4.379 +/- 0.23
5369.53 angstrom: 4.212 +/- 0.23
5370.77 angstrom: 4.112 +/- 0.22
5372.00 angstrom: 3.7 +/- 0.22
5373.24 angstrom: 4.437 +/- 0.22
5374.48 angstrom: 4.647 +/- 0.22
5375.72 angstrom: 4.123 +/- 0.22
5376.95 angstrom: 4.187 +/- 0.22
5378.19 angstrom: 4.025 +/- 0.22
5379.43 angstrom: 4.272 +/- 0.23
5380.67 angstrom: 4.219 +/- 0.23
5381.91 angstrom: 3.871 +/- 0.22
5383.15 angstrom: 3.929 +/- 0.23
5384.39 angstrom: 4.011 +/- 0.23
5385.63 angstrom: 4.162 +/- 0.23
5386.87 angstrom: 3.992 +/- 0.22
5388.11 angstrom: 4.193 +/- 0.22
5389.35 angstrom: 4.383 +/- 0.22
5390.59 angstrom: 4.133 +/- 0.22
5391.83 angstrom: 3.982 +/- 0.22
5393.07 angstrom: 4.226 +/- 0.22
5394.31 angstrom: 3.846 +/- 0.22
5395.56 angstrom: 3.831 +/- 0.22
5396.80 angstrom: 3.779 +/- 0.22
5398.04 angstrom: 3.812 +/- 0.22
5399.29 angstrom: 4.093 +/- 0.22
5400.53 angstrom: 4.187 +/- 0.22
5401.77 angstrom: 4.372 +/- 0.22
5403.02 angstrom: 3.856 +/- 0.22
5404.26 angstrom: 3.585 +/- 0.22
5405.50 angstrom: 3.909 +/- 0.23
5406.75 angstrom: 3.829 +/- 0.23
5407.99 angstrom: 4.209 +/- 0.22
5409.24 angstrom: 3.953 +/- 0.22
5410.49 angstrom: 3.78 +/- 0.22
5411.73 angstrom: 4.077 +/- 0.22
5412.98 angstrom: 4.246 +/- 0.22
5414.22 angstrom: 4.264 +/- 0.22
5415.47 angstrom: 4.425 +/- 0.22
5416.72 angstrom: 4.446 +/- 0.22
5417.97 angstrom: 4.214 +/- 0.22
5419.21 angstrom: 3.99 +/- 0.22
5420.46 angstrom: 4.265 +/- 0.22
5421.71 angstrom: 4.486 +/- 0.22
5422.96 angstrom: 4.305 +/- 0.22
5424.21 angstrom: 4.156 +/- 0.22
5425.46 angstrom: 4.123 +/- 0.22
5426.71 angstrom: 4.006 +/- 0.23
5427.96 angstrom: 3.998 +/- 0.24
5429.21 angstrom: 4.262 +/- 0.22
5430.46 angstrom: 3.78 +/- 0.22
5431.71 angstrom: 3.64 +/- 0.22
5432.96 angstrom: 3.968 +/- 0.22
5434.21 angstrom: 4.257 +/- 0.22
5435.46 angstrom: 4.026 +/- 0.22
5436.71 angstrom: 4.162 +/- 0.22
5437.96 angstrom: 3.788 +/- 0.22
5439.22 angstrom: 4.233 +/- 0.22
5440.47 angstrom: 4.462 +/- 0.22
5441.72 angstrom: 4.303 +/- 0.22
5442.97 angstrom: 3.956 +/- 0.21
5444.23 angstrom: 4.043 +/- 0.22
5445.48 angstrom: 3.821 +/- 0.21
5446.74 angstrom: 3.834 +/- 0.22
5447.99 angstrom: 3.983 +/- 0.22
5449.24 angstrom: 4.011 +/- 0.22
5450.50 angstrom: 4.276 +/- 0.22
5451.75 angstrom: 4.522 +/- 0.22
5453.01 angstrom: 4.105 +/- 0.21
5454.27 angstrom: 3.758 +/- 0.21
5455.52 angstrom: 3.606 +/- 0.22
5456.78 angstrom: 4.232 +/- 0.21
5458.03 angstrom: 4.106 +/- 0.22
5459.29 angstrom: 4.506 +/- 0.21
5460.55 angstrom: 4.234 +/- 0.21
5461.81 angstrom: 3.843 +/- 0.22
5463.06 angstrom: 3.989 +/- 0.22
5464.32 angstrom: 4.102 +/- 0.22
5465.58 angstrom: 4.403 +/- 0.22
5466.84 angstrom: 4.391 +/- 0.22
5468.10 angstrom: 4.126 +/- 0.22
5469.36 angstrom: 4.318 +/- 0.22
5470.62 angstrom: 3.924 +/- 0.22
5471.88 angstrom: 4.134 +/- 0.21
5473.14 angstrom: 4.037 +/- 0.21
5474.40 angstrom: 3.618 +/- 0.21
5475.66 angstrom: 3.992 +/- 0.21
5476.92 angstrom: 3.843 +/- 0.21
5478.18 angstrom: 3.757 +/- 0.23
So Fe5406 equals 1.0 angstrom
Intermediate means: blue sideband 4.08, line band 4.03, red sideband 4.28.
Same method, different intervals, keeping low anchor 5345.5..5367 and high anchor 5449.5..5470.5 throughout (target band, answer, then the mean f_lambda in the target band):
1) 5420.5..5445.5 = 0.61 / 4.1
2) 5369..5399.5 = 1.50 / 4.09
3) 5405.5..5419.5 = 0.39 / 4.12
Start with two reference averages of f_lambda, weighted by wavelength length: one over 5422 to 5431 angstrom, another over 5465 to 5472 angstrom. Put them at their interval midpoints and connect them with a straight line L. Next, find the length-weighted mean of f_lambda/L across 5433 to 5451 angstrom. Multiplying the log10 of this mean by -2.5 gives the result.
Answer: 0.02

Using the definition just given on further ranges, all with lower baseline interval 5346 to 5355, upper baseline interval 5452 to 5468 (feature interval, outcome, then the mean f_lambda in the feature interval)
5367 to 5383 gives 0.02 mag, 4.17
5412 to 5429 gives -0.01 mag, 4.22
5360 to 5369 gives 0.00 mag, 4.25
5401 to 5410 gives 0.06 mag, 3.96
